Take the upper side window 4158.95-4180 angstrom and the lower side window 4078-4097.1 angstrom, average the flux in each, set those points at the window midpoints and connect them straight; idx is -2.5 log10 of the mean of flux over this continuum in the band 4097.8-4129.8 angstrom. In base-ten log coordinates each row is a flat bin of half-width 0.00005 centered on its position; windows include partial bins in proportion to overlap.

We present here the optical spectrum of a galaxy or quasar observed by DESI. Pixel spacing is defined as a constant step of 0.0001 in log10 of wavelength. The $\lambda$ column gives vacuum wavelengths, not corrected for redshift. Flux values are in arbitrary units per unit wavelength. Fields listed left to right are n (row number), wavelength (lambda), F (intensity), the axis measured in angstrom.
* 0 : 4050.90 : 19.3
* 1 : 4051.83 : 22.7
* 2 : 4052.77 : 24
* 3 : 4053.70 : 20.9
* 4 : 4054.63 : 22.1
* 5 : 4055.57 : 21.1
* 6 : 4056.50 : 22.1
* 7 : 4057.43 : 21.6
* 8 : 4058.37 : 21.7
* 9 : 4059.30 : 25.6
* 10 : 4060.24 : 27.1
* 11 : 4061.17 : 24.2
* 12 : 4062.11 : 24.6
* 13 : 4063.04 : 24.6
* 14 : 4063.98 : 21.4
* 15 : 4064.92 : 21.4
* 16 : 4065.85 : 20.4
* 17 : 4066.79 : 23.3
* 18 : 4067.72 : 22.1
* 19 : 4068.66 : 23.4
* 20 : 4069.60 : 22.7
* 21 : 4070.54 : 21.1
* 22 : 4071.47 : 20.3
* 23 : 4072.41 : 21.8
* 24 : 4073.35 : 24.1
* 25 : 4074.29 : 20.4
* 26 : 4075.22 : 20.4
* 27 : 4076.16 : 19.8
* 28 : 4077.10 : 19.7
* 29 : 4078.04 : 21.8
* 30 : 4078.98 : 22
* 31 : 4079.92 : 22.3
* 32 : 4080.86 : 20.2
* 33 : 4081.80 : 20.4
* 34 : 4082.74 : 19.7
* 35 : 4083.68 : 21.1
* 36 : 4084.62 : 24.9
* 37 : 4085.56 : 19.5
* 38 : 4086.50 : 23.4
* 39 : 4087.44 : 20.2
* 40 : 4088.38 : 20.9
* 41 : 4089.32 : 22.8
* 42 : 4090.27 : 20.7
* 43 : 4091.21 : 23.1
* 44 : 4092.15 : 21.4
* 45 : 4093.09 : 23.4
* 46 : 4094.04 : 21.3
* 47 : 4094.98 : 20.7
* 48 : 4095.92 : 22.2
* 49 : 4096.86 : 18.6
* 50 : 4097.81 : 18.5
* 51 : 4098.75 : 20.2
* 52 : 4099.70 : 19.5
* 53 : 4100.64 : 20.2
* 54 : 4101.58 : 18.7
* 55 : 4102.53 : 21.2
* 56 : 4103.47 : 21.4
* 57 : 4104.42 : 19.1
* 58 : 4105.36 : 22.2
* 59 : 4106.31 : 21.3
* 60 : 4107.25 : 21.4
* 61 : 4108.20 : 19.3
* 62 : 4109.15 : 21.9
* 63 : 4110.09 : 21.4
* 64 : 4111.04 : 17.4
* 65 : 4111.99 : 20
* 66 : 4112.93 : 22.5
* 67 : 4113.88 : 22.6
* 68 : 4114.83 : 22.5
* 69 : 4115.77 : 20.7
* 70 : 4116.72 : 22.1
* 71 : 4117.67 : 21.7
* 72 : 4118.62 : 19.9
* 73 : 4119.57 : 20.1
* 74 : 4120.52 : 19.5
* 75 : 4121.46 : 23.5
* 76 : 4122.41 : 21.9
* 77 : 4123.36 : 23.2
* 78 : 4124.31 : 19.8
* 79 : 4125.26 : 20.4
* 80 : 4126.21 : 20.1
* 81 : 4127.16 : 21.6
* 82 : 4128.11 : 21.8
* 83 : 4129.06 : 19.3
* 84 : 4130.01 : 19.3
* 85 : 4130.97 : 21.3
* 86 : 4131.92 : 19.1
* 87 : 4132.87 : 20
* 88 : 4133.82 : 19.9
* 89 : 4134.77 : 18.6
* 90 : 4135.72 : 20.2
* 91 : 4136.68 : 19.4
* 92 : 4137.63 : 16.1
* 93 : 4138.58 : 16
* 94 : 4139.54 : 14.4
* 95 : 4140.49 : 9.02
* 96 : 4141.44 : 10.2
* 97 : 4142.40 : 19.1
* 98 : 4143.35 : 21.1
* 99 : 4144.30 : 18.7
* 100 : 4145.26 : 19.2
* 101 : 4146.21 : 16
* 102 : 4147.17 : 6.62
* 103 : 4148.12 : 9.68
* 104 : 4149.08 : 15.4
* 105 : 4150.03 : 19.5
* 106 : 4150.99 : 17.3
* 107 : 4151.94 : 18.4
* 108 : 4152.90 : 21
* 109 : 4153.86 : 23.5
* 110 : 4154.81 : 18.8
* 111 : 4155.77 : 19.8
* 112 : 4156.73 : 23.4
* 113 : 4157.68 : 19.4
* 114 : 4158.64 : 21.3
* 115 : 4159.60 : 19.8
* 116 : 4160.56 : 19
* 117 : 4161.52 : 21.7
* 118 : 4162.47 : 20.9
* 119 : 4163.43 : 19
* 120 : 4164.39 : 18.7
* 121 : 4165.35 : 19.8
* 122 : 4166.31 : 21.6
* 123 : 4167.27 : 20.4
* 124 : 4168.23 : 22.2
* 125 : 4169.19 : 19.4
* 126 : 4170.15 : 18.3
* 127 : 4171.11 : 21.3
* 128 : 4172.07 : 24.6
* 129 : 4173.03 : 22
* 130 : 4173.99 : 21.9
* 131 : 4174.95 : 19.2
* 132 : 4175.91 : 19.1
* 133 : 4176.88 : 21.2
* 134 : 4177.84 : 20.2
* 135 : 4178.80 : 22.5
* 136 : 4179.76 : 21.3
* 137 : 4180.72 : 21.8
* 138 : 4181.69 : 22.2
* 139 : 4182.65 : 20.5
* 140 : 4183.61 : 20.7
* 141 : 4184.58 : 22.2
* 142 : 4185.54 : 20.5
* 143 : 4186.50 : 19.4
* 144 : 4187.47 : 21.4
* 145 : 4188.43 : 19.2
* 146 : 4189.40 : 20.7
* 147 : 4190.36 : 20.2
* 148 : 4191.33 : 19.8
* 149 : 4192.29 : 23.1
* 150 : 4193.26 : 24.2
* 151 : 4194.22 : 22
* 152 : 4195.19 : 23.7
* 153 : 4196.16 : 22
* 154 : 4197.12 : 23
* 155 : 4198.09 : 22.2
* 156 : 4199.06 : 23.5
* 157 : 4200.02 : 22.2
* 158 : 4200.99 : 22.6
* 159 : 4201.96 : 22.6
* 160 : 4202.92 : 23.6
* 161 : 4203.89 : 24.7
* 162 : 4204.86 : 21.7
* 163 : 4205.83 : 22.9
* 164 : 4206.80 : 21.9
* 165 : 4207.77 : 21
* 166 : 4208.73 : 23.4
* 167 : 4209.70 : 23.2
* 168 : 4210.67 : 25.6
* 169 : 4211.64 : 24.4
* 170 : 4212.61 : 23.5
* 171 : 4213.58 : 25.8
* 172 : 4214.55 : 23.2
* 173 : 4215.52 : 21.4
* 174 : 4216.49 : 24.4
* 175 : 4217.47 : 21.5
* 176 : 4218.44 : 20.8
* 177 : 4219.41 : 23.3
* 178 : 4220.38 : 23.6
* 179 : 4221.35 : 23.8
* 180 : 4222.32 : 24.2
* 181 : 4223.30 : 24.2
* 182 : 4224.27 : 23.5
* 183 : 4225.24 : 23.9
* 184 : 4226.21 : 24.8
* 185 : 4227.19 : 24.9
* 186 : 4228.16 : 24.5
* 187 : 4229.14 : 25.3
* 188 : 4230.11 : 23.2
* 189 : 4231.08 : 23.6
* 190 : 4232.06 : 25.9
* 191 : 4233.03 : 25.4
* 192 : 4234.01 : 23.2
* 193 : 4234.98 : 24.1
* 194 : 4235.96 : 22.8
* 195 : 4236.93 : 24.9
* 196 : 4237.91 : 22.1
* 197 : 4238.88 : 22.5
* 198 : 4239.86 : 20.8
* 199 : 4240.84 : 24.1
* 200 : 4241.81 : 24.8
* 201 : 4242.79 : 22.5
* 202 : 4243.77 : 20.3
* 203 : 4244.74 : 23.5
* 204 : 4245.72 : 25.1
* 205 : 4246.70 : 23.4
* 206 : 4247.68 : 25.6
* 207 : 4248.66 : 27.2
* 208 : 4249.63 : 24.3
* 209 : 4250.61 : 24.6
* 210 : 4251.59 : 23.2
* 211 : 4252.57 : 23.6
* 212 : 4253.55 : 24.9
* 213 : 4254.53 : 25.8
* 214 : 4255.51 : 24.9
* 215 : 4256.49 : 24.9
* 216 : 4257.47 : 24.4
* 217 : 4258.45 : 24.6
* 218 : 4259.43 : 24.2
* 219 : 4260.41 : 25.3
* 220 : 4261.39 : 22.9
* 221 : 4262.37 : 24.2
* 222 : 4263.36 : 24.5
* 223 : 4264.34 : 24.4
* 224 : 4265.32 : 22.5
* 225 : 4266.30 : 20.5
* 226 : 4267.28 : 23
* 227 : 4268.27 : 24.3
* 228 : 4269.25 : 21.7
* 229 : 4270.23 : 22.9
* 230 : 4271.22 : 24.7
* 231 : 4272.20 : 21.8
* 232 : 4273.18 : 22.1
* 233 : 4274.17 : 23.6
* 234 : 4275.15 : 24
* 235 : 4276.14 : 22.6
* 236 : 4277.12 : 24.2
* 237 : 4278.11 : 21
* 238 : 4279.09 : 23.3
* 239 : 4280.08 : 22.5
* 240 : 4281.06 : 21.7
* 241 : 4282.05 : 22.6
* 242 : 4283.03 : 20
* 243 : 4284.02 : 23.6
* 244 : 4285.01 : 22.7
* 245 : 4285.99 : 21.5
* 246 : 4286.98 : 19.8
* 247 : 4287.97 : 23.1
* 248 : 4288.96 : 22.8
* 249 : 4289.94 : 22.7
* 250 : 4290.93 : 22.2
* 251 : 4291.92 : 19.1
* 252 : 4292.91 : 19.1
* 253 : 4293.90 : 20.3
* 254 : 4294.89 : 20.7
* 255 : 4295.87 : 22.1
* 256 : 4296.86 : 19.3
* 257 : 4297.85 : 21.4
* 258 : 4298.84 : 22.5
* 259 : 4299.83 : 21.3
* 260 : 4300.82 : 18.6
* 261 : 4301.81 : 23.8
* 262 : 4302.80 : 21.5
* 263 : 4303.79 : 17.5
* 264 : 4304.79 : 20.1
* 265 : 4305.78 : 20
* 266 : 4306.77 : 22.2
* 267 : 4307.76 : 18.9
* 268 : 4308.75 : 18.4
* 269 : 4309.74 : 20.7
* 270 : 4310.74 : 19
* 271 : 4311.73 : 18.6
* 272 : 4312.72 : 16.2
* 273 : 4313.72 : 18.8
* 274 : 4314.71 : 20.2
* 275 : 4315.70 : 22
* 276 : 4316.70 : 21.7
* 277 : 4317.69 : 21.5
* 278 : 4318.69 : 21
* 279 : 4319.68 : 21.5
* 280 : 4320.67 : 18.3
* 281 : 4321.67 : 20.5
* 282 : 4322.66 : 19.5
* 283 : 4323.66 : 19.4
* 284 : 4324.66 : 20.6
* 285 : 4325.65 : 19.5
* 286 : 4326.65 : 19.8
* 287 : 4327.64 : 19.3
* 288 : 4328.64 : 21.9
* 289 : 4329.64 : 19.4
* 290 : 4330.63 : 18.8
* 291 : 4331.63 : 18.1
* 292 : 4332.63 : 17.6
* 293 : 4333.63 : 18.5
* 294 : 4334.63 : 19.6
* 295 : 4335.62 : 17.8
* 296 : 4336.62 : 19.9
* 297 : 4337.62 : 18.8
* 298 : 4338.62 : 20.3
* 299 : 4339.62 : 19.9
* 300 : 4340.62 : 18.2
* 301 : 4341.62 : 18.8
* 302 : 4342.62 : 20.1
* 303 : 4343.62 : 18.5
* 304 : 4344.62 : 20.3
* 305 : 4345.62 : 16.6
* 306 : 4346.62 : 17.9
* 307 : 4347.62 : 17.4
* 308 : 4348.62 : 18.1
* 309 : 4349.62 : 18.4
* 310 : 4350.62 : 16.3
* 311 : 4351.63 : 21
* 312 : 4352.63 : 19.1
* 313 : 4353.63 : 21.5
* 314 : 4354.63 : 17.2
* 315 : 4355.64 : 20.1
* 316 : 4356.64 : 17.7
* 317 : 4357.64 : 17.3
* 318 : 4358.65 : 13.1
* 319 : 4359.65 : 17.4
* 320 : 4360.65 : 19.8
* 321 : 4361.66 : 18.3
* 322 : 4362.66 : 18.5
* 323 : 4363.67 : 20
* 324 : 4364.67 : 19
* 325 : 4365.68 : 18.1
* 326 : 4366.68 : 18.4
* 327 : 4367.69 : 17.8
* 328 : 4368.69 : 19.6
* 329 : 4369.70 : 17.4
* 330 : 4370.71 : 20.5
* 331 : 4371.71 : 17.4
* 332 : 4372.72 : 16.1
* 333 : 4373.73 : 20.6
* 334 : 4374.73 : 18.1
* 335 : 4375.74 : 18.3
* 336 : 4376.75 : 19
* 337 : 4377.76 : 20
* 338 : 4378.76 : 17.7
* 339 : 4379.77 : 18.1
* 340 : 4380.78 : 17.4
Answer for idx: 0.02 mag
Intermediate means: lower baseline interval 21.5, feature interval 20.8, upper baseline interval 20.6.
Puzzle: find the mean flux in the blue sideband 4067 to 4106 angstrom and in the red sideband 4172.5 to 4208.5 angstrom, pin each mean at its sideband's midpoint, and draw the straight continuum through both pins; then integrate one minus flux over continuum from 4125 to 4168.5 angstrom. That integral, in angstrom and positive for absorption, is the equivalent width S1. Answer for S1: 5.8 angstrom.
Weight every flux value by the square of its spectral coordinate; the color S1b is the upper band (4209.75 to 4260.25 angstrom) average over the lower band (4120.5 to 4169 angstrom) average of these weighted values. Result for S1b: 1.32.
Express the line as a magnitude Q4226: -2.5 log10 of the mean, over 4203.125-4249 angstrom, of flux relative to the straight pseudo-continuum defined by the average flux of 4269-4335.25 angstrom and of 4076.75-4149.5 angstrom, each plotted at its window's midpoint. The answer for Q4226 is -0.158 mag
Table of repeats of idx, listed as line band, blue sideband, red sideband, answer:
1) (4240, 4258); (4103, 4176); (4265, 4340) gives -0.19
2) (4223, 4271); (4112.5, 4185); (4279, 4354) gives -0.20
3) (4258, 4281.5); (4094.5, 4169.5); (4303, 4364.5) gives -0.20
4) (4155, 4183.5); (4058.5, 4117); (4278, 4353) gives 0.01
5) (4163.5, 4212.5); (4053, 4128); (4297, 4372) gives -0.06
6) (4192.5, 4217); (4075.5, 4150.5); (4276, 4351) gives -0.16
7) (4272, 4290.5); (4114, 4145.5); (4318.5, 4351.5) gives -0.17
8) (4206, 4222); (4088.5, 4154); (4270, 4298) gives -0.11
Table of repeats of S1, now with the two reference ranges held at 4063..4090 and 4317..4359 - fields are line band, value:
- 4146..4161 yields 1.95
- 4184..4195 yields -0.41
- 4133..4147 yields 2.74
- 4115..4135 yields 0.34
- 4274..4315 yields -3.28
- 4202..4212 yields -1.43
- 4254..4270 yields -3.31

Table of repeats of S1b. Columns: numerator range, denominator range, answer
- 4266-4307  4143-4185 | 1.17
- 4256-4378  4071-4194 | 1.10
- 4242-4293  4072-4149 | 1.25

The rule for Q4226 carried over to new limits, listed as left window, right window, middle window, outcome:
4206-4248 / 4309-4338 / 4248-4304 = -0.056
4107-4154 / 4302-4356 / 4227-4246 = -0.225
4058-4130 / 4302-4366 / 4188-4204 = -0.092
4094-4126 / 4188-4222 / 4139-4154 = 0.321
